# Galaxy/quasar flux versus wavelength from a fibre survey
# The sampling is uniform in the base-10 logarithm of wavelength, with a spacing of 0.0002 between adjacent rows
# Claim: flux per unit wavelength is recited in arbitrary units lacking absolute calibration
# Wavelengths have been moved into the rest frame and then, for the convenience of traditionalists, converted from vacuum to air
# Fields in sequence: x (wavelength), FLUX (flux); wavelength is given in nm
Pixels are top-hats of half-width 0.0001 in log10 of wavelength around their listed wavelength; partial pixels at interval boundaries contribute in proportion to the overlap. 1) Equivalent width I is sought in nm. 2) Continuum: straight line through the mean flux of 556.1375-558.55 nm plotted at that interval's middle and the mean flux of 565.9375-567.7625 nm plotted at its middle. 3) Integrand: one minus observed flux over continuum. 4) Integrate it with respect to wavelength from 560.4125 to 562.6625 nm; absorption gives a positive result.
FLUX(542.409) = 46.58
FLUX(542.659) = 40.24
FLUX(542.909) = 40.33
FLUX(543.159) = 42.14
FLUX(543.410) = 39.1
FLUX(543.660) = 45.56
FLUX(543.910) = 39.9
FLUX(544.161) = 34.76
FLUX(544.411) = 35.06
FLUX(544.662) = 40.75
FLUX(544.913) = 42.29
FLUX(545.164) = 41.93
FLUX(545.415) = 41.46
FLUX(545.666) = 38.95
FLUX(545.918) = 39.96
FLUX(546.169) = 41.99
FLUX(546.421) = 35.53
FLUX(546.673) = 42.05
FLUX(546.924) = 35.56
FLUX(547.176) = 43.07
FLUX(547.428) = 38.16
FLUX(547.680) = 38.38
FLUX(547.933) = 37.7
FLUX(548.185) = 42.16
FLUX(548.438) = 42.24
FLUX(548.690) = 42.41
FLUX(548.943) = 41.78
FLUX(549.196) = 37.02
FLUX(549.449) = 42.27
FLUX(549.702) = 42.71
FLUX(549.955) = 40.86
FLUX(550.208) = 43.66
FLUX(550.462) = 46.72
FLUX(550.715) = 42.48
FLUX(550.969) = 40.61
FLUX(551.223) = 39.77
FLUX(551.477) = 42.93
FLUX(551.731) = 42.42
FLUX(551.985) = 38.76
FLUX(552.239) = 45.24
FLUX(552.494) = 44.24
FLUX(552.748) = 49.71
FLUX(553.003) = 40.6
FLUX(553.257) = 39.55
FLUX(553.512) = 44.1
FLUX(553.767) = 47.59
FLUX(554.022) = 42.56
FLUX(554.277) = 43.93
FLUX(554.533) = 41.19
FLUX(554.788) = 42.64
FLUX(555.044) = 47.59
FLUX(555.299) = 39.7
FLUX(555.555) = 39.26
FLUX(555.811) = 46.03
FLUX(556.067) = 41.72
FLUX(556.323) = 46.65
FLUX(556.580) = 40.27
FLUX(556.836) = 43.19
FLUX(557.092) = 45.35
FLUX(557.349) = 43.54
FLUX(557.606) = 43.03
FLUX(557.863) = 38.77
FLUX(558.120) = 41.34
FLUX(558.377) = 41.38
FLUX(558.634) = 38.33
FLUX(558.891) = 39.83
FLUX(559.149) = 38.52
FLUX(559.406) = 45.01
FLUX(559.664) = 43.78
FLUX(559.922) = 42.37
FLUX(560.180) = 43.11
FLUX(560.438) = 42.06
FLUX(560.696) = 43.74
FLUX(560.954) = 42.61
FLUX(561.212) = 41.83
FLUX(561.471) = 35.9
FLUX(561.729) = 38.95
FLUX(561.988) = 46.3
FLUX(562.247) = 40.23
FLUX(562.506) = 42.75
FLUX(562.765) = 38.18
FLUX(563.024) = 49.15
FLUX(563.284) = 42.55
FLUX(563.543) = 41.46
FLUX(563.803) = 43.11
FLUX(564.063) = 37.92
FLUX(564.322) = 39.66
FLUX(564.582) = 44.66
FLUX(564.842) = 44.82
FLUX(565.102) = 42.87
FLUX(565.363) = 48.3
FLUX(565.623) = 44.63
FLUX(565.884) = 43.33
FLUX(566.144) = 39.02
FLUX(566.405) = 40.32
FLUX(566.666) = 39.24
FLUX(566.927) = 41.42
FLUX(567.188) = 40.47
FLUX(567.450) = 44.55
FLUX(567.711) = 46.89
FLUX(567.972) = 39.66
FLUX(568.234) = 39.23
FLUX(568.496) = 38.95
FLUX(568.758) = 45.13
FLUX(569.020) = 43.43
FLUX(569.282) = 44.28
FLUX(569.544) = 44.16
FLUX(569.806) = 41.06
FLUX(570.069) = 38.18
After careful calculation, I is 0.029 nm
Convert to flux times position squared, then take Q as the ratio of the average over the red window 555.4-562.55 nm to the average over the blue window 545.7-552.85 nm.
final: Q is 1.0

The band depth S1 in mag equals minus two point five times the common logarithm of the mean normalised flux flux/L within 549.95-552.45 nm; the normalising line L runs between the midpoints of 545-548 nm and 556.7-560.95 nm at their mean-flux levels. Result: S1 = -0.05 mag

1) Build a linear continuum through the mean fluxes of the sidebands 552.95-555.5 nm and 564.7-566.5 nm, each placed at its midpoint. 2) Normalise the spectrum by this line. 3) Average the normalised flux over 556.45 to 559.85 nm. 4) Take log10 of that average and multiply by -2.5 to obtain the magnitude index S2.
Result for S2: 0.035 mag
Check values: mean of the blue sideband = 42.9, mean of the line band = 41.7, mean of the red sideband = 43.4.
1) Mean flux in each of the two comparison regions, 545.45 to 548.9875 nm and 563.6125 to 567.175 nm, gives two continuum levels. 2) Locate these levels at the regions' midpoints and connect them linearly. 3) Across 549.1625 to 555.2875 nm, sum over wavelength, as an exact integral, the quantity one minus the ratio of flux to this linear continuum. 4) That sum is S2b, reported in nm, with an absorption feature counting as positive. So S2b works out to -0.35 nm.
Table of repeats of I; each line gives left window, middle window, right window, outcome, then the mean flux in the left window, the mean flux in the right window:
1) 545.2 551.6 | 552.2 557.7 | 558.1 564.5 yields -0.302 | 40.8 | 41.6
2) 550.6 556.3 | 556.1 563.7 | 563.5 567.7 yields 0.100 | 42.9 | 42.4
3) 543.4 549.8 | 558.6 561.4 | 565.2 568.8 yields -0.032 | 40.1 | 42.1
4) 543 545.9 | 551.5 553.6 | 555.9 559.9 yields -0.088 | 40.2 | 42.1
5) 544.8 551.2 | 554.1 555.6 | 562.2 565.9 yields -0.029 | 40.9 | 43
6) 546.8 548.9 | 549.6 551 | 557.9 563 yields -0.093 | 40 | 41.5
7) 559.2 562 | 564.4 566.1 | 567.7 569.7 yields -0.082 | 42.1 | 42.5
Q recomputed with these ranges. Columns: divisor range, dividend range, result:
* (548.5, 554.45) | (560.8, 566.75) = 1.03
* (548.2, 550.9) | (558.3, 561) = 1.03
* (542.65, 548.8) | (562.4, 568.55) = 1.13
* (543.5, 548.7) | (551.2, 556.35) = 1.11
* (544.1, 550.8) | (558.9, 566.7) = 1.10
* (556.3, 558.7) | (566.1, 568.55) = 1.01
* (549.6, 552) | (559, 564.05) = 1.04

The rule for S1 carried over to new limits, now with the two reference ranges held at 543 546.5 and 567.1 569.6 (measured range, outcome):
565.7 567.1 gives 0.04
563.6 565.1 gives 0.00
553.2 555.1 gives -0.07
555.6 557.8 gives -0.05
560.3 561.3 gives -0.02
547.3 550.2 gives -0.01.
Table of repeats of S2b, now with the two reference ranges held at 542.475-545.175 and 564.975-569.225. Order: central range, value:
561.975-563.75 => -0.032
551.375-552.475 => -0.041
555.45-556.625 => -0.048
